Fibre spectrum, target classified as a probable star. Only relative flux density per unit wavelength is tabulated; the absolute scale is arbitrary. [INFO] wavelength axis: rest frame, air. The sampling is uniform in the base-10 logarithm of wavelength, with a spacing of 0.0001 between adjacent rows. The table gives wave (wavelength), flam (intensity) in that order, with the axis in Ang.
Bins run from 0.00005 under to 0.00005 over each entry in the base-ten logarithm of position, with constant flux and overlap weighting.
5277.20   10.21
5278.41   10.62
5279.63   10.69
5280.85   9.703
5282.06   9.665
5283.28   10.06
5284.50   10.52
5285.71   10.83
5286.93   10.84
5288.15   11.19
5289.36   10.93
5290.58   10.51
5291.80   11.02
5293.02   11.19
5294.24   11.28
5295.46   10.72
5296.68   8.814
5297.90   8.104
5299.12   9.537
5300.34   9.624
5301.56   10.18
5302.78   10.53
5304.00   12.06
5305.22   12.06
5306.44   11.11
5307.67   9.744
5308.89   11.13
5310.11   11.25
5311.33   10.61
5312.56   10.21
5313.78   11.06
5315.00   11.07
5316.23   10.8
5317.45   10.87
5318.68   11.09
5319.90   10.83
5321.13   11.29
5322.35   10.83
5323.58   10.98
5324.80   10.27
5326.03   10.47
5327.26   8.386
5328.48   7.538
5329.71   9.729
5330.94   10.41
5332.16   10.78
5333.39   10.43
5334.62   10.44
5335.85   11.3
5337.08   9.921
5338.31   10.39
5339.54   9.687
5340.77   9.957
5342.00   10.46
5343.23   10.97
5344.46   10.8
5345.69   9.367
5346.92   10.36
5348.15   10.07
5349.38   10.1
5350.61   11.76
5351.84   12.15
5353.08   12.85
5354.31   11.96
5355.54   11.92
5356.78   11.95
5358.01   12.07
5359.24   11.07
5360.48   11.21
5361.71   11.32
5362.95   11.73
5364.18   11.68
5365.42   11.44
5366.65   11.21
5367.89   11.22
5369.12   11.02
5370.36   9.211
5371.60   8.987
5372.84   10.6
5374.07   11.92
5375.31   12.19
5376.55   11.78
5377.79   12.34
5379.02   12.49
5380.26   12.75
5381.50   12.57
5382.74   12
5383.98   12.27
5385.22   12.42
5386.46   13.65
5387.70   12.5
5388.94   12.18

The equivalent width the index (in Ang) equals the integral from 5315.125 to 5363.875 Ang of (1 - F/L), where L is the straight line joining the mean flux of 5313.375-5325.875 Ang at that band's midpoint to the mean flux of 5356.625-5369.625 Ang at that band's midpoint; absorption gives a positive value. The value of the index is 1.8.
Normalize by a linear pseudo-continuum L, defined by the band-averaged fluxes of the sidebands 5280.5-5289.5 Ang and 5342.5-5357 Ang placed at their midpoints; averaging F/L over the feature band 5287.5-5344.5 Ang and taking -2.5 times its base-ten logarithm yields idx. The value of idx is 0.03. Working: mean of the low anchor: 10.5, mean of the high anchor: 11.2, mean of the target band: 10.5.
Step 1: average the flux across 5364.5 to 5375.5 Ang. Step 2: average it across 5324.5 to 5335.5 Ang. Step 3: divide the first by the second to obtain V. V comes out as 1.1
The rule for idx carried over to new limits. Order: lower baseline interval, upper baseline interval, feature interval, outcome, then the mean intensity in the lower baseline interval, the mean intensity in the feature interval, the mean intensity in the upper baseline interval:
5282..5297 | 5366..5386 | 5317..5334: 0.08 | 10.6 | 10.3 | 11.6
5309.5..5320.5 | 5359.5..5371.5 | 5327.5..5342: 0.09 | 10.9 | 10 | 11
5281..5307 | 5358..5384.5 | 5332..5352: 0.06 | 10.5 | 10.5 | 11.5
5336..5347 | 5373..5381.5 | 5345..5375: 0.01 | 10.3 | 11.1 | 12.2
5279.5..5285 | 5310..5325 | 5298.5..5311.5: -0.01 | 10.1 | 10.7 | 10.9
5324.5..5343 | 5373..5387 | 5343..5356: -0.03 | 10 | 11.1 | 12.3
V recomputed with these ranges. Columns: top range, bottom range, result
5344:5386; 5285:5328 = 1.08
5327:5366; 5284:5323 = 1.01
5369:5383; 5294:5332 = 1.10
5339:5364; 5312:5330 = 1.07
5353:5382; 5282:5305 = 1.10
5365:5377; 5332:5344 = 1.05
